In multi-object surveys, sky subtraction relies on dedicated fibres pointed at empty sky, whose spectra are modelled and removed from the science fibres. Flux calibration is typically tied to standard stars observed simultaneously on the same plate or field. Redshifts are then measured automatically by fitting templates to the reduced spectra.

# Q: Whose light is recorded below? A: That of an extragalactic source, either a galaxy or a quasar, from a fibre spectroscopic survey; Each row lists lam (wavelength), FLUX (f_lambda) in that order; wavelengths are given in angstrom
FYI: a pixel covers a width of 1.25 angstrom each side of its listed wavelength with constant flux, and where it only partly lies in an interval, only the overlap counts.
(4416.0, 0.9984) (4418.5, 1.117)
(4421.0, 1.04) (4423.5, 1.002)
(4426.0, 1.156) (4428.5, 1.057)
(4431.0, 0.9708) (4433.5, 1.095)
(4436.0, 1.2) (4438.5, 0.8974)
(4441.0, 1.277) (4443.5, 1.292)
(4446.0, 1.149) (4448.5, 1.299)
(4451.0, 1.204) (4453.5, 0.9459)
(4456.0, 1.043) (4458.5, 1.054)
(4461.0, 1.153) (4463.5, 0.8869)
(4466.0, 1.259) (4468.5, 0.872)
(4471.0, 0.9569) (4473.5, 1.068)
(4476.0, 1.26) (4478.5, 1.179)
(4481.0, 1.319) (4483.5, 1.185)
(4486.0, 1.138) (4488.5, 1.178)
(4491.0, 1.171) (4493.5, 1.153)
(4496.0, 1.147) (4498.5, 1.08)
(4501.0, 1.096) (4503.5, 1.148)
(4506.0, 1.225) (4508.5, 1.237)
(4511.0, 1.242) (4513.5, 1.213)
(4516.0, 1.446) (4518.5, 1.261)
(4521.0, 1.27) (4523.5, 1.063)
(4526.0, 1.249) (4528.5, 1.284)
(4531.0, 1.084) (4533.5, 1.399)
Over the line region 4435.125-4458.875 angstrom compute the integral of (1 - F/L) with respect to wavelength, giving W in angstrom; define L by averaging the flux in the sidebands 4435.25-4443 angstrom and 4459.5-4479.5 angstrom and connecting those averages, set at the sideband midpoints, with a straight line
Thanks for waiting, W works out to -0.36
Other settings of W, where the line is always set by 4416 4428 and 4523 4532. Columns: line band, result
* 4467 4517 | -0.9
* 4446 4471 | 0.7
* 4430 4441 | 0.1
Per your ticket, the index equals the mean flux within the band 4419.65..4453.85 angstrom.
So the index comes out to 1.12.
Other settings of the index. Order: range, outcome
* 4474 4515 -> 1.19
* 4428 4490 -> 1.12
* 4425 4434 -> 1.07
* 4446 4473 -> 1.07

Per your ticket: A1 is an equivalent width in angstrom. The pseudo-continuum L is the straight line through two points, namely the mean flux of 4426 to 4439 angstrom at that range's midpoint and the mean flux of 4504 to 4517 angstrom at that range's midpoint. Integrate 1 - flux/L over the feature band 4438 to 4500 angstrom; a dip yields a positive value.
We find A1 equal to 1.4 angstrom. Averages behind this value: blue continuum 1.06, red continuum 1.26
